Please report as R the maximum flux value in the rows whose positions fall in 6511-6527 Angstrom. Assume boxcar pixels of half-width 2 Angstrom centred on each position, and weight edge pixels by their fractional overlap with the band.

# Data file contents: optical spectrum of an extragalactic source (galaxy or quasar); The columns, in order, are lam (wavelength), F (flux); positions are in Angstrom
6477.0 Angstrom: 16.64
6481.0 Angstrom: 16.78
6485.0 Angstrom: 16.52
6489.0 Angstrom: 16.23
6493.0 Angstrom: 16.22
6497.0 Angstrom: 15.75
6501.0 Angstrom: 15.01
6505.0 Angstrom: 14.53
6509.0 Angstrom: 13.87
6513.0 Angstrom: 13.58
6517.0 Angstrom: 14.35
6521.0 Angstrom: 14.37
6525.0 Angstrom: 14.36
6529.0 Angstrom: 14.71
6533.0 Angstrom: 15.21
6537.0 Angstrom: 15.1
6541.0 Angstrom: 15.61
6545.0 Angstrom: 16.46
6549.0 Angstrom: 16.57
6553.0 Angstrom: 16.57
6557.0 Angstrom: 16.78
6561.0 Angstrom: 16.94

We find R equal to 14.37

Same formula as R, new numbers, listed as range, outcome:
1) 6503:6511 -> 14.53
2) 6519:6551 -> 16.57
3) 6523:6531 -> 14.71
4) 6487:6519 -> 16.23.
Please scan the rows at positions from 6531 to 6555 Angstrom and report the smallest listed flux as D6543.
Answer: 15.1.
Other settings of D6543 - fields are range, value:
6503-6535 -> 13.58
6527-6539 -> 14.71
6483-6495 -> 16.22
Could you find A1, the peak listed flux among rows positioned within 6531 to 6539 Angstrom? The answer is 15.21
